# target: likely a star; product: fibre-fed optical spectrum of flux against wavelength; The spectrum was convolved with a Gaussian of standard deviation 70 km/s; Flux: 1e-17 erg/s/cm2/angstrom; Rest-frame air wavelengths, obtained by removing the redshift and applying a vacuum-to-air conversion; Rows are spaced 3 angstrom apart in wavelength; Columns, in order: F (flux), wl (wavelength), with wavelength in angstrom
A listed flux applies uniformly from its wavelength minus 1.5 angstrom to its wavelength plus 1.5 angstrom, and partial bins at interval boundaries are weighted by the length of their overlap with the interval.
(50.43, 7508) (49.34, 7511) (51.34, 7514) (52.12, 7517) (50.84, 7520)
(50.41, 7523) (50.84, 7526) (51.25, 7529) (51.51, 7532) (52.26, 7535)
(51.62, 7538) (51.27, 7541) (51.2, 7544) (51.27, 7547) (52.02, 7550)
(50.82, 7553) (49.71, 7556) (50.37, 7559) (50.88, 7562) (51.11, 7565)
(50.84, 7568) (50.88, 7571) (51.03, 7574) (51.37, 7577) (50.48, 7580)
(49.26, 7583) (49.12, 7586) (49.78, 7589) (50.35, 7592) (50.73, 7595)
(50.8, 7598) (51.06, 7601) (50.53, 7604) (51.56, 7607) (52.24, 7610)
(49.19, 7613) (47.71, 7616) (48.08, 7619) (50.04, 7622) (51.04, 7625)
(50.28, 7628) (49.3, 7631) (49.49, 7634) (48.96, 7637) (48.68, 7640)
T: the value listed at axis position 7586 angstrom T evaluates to 49.12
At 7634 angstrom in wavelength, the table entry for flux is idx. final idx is 49.49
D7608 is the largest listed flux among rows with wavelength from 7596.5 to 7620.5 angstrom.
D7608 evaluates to 52.24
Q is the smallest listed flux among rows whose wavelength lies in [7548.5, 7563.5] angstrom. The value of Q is 49.71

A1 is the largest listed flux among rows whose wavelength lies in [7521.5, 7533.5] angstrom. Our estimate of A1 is 51.51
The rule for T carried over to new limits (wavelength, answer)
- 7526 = 50.84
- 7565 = 51.11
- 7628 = 50.28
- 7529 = 51.25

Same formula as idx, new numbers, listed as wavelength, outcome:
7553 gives 50.82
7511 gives 49.34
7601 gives 51.06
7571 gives 50.88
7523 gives 50.41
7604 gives 50.53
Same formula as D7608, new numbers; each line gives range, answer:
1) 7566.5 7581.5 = 51.37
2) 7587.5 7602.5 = 51.06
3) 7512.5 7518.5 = 52.12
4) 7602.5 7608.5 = 51.56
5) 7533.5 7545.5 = 52.26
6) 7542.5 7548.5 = 51.27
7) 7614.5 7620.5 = 48.08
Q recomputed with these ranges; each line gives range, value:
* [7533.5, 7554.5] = 50.82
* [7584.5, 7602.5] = 49.12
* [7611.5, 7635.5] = 47.71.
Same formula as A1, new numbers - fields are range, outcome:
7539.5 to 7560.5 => 52.02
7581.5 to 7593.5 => 50.35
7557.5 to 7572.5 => 51.11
